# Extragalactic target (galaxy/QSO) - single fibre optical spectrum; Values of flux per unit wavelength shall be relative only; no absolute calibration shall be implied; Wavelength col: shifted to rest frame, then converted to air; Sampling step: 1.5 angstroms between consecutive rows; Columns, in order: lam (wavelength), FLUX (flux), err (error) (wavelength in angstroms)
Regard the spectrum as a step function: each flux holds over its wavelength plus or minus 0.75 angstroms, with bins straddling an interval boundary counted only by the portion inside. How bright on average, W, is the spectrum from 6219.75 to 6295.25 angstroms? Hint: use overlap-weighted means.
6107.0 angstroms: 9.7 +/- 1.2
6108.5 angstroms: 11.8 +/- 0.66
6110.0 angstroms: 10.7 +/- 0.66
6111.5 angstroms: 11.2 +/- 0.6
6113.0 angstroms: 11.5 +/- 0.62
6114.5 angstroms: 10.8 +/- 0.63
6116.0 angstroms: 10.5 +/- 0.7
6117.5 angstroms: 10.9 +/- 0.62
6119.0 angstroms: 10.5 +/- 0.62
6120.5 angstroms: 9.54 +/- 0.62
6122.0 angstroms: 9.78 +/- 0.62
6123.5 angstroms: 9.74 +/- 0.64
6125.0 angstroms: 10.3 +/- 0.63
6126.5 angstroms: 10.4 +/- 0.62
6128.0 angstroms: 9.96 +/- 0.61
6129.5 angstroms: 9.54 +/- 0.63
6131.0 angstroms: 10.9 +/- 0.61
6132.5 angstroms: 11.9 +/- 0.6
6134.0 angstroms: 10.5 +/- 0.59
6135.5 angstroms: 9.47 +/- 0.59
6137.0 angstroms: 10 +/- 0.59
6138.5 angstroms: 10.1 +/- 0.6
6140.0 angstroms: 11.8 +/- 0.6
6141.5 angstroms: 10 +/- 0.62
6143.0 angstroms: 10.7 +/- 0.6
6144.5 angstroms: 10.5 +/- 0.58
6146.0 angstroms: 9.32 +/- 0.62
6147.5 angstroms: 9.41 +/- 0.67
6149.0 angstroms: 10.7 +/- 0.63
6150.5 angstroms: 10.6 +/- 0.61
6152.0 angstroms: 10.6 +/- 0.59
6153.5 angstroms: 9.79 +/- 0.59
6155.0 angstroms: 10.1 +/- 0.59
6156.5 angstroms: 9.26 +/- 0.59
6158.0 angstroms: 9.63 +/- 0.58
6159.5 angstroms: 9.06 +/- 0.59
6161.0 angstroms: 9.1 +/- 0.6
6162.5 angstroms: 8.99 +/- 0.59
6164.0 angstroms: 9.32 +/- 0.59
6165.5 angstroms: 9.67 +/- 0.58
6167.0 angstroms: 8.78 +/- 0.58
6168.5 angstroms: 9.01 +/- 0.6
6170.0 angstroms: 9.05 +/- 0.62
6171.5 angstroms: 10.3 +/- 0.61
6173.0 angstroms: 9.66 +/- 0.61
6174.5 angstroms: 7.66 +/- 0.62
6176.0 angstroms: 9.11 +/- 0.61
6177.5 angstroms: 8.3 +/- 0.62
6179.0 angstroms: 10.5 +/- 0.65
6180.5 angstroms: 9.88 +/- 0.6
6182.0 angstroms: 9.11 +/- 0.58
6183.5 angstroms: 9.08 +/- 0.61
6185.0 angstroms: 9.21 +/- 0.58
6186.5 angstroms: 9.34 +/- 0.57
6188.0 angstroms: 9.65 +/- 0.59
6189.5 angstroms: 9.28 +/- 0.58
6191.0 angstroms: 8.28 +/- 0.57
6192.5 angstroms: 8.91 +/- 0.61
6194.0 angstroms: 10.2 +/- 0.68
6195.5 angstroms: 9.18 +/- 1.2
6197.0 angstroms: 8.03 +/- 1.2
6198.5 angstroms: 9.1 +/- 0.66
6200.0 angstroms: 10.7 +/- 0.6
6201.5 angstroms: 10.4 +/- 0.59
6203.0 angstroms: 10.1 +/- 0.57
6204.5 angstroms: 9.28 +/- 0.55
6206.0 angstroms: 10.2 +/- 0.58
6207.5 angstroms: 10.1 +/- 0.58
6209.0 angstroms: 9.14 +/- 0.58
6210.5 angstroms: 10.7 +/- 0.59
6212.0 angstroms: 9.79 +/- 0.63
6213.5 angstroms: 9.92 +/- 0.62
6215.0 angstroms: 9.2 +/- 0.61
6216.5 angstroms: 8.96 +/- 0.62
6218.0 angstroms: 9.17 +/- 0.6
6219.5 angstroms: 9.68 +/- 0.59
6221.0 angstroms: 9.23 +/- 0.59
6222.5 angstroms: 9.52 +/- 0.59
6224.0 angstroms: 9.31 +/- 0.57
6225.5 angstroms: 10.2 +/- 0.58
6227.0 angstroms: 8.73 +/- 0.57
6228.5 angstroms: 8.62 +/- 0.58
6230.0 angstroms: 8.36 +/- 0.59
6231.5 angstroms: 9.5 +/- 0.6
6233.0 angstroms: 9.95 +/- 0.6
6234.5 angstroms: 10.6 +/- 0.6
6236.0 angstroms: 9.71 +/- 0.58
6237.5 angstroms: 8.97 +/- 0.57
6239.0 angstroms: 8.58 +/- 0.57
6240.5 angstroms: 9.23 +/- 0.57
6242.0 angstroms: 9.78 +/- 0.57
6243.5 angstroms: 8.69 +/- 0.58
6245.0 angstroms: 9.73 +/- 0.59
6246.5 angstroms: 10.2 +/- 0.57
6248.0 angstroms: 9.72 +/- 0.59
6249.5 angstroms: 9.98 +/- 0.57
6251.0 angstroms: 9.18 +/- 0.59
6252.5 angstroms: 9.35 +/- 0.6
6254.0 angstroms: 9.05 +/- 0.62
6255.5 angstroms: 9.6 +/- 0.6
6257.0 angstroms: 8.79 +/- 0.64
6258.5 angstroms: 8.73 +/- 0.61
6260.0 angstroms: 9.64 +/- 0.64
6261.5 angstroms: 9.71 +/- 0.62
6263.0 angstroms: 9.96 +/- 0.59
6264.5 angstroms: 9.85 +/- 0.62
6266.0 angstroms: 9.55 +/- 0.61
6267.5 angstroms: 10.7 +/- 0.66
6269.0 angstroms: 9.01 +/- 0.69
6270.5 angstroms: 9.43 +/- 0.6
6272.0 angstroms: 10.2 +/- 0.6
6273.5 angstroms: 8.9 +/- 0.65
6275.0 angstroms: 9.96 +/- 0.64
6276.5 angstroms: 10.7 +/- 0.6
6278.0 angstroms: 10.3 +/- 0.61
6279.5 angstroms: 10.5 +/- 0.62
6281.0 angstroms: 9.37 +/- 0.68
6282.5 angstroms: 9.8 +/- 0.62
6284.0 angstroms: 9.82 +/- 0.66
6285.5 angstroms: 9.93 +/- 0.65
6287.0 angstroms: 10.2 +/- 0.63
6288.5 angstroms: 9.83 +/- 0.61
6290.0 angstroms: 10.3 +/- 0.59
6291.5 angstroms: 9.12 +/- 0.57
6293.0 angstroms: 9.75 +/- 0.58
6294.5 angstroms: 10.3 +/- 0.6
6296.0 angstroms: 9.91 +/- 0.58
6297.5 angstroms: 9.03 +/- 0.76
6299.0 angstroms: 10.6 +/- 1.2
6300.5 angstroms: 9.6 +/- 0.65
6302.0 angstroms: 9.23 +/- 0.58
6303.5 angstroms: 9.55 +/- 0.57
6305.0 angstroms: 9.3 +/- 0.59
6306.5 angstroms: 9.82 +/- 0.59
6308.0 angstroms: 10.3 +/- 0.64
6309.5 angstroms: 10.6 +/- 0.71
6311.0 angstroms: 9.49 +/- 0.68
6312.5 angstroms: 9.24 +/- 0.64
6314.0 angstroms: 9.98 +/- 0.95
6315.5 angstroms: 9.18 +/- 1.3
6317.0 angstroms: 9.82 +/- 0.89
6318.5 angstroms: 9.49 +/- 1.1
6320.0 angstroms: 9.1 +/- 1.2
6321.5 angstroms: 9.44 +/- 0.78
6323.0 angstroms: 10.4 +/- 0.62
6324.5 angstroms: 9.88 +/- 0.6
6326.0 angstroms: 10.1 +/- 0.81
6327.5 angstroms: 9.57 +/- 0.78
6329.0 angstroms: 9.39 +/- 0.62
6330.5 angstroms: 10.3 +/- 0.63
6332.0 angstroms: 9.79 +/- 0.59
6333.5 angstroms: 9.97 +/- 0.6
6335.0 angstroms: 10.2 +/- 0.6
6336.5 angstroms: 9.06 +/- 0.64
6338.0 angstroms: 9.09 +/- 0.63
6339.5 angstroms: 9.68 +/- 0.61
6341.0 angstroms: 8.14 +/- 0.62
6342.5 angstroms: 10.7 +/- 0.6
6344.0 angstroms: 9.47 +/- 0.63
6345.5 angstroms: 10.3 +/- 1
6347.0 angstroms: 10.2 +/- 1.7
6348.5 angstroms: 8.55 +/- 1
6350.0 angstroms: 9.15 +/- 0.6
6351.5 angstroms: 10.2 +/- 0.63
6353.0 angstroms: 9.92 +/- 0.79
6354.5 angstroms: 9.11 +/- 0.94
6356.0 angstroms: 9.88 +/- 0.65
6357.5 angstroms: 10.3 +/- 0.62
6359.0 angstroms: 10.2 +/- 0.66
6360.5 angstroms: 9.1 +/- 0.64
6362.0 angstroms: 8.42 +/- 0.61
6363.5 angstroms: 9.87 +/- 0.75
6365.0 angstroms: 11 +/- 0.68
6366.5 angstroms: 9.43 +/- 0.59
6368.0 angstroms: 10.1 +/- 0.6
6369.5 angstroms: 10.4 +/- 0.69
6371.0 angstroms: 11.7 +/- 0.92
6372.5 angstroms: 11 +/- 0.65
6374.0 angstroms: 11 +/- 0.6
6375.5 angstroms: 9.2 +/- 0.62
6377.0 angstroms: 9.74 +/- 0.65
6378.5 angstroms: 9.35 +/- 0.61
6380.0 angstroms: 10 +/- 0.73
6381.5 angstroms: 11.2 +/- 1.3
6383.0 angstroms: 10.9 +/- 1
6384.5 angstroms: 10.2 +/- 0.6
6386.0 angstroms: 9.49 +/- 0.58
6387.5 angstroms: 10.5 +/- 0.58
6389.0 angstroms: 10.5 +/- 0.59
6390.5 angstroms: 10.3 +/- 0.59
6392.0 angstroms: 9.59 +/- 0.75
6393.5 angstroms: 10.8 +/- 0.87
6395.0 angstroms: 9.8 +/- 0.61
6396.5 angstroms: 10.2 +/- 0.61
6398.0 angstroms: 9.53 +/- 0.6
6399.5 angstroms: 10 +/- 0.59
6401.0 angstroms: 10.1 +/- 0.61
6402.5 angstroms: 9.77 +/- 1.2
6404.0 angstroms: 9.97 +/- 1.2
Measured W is 9.6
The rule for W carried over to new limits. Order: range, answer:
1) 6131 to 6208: 9.68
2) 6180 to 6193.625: 9.21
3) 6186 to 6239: 9.47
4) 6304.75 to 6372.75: 9.78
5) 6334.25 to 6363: 9.56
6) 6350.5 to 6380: 9.99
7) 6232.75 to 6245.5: 9.45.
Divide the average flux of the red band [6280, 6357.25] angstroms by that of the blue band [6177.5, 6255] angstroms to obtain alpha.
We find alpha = 1.03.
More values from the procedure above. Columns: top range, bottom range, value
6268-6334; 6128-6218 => 1.01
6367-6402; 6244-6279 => 1.06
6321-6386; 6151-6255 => 1.05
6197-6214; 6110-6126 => 0.94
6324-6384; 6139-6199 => 1.04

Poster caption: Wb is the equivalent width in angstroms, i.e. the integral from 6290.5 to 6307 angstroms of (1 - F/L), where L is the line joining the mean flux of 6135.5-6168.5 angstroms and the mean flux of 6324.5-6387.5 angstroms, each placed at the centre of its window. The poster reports 0.4 angstroms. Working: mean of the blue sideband 9.85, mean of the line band 9.66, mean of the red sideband 9.89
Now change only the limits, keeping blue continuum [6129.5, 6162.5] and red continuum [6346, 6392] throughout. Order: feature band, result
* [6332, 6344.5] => 0.6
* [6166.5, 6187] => 1.8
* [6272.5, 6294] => 0.3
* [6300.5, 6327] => 0.9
